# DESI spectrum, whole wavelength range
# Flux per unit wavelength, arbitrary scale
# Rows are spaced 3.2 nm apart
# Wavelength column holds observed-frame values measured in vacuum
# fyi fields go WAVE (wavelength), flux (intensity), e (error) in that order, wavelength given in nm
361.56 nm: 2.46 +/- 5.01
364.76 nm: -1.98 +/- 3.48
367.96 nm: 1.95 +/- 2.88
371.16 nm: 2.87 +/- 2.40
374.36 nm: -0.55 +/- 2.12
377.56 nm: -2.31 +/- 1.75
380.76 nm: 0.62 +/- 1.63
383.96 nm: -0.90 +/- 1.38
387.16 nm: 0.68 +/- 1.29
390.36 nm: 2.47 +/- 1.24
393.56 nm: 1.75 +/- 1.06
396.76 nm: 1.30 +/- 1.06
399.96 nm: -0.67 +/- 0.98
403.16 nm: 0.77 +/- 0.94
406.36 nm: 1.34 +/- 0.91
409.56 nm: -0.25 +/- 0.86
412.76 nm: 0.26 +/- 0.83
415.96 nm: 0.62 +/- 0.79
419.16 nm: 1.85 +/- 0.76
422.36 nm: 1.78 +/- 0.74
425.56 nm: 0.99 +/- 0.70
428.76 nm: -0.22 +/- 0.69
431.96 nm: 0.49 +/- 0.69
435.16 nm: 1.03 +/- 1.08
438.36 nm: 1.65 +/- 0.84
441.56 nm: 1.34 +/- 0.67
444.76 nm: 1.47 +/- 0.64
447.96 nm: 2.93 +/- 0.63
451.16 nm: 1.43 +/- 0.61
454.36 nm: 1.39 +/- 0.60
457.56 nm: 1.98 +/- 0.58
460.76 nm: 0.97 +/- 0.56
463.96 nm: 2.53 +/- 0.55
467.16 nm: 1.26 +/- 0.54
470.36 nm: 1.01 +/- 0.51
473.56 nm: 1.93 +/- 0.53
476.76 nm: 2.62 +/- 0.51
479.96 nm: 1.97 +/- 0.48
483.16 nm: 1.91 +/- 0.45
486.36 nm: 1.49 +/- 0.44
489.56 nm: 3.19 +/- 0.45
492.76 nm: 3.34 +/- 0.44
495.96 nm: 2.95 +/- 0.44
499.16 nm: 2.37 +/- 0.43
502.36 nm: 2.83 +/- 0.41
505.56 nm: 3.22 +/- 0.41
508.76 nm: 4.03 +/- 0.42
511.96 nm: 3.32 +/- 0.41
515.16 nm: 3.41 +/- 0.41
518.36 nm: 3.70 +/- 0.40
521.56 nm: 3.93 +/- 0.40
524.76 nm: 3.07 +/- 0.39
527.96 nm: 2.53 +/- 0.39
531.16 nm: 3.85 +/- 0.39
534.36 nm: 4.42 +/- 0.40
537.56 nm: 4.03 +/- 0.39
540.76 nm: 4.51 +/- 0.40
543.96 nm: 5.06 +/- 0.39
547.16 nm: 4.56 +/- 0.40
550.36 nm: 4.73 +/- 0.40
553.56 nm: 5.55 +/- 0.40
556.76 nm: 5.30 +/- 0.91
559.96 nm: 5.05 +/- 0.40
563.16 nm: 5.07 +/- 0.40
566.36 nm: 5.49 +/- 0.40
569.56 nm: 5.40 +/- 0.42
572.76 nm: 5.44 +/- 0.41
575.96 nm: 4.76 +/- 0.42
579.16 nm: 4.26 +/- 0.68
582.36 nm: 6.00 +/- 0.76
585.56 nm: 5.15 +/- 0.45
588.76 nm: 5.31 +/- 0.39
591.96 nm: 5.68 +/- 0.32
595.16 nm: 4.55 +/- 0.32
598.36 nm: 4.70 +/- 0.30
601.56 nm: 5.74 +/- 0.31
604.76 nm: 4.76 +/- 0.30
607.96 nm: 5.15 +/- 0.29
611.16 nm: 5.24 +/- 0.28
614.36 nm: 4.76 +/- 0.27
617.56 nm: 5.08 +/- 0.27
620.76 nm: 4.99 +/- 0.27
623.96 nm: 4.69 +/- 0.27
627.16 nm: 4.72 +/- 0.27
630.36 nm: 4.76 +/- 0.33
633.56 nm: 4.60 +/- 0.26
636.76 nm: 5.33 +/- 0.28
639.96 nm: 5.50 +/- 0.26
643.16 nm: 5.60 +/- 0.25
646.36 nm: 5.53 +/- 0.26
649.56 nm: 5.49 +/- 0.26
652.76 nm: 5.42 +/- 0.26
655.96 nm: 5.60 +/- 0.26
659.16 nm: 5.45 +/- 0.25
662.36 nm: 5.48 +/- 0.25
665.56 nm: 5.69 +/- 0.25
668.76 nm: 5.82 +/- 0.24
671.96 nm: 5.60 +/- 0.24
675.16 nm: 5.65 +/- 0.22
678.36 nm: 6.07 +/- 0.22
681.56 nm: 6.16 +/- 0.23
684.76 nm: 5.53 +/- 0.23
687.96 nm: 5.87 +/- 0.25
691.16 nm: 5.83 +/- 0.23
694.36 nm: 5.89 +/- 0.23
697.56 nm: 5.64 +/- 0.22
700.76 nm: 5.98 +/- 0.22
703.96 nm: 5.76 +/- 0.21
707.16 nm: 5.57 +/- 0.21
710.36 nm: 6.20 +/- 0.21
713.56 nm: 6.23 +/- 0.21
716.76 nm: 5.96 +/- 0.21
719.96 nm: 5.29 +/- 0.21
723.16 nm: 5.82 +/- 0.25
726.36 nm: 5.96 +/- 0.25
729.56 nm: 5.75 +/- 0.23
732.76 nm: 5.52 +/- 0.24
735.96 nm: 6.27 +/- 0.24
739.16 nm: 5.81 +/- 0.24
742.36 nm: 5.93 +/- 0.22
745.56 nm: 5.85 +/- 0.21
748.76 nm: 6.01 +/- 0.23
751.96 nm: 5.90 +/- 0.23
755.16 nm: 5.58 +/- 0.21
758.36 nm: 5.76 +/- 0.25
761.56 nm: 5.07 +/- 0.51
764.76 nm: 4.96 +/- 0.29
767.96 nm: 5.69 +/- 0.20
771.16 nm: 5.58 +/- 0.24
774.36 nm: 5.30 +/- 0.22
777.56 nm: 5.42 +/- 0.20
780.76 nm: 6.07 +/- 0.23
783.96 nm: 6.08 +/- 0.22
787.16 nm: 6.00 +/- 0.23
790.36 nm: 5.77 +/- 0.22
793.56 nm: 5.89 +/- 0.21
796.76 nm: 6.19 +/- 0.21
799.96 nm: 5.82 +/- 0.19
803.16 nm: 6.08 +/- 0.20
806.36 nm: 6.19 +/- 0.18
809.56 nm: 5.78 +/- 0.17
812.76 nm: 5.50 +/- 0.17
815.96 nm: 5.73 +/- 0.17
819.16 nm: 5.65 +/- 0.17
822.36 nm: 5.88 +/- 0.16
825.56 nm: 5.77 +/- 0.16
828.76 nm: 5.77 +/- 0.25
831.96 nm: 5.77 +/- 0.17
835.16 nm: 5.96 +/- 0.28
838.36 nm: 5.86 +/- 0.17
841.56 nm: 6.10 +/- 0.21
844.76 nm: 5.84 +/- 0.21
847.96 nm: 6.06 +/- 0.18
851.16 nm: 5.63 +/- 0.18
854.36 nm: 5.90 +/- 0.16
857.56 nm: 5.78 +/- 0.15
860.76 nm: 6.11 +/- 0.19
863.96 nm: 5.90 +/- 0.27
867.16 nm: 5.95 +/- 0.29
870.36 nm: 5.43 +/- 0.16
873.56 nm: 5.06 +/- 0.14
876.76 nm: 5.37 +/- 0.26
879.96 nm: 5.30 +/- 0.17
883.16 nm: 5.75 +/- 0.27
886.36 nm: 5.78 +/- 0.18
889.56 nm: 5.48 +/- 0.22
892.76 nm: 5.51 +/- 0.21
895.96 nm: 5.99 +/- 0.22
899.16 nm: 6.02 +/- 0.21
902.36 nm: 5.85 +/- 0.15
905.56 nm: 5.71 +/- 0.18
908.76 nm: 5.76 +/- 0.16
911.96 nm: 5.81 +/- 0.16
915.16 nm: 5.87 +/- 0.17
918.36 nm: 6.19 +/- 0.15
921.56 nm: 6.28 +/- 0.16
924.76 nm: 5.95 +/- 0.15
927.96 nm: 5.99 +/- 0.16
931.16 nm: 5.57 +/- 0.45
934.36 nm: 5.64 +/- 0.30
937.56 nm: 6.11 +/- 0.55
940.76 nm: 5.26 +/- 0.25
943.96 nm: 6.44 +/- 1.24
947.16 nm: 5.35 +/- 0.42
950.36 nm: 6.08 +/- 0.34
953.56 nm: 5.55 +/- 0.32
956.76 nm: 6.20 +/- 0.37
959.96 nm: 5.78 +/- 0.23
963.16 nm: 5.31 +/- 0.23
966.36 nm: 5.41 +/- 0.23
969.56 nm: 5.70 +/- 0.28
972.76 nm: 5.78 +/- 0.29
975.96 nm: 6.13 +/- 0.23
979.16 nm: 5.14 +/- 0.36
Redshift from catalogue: 0.22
